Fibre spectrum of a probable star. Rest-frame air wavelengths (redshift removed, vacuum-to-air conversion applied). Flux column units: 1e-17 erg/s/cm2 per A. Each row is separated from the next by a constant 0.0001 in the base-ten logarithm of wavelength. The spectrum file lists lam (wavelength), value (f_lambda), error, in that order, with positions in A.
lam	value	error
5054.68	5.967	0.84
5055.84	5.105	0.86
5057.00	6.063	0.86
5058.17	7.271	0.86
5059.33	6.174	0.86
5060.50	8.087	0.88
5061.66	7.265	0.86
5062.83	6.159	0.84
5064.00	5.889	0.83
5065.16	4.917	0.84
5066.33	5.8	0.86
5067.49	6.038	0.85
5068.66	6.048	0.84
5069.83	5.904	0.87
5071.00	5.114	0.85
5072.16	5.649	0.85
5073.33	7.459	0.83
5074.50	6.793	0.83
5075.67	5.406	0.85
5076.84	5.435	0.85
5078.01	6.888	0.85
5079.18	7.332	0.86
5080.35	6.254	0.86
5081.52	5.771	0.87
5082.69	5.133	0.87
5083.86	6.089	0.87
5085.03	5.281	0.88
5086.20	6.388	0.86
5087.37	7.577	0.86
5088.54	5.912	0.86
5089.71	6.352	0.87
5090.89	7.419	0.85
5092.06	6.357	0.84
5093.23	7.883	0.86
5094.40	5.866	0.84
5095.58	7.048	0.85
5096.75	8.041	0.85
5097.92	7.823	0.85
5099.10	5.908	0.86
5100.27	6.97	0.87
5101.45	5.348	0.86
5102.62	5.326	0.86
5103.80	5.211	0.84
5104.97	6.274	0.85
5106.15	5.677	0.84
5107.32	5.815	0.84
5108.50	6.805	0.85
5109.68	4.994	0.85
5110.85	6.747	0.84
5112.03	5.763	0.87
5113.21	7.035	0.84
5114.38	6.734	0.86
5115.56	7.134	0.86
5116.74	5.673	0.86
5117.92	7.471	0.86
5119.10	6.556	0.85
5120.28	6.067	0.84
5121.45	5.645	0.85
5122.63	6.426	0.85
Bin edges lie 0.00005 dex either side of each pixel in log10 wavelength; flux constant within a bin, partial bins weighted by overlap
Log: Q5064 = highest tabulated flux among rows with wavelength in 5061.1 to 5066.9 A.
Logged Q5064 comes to 7.265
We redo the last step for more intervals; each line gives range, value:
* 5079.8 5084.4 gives 6.254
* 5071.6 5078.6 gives 7.459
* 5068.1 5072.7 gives 6.048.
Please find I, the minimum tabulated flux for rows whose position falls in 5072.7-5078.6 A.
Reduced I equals 5.406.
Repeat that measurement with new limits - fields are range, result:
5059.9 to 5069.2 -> 4.917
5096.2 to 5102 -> 5.348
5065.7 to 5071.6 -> 5.114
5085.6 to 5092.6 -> 5.912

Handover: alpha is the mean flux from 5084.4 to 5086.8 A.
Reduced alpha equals 5.86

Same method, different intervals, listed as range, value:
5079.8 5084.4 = 5.81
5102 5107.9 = 5.66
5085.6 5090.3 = 6.56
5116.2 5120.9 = 6.45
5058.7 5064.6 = 6.72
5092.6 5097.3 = 7.2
